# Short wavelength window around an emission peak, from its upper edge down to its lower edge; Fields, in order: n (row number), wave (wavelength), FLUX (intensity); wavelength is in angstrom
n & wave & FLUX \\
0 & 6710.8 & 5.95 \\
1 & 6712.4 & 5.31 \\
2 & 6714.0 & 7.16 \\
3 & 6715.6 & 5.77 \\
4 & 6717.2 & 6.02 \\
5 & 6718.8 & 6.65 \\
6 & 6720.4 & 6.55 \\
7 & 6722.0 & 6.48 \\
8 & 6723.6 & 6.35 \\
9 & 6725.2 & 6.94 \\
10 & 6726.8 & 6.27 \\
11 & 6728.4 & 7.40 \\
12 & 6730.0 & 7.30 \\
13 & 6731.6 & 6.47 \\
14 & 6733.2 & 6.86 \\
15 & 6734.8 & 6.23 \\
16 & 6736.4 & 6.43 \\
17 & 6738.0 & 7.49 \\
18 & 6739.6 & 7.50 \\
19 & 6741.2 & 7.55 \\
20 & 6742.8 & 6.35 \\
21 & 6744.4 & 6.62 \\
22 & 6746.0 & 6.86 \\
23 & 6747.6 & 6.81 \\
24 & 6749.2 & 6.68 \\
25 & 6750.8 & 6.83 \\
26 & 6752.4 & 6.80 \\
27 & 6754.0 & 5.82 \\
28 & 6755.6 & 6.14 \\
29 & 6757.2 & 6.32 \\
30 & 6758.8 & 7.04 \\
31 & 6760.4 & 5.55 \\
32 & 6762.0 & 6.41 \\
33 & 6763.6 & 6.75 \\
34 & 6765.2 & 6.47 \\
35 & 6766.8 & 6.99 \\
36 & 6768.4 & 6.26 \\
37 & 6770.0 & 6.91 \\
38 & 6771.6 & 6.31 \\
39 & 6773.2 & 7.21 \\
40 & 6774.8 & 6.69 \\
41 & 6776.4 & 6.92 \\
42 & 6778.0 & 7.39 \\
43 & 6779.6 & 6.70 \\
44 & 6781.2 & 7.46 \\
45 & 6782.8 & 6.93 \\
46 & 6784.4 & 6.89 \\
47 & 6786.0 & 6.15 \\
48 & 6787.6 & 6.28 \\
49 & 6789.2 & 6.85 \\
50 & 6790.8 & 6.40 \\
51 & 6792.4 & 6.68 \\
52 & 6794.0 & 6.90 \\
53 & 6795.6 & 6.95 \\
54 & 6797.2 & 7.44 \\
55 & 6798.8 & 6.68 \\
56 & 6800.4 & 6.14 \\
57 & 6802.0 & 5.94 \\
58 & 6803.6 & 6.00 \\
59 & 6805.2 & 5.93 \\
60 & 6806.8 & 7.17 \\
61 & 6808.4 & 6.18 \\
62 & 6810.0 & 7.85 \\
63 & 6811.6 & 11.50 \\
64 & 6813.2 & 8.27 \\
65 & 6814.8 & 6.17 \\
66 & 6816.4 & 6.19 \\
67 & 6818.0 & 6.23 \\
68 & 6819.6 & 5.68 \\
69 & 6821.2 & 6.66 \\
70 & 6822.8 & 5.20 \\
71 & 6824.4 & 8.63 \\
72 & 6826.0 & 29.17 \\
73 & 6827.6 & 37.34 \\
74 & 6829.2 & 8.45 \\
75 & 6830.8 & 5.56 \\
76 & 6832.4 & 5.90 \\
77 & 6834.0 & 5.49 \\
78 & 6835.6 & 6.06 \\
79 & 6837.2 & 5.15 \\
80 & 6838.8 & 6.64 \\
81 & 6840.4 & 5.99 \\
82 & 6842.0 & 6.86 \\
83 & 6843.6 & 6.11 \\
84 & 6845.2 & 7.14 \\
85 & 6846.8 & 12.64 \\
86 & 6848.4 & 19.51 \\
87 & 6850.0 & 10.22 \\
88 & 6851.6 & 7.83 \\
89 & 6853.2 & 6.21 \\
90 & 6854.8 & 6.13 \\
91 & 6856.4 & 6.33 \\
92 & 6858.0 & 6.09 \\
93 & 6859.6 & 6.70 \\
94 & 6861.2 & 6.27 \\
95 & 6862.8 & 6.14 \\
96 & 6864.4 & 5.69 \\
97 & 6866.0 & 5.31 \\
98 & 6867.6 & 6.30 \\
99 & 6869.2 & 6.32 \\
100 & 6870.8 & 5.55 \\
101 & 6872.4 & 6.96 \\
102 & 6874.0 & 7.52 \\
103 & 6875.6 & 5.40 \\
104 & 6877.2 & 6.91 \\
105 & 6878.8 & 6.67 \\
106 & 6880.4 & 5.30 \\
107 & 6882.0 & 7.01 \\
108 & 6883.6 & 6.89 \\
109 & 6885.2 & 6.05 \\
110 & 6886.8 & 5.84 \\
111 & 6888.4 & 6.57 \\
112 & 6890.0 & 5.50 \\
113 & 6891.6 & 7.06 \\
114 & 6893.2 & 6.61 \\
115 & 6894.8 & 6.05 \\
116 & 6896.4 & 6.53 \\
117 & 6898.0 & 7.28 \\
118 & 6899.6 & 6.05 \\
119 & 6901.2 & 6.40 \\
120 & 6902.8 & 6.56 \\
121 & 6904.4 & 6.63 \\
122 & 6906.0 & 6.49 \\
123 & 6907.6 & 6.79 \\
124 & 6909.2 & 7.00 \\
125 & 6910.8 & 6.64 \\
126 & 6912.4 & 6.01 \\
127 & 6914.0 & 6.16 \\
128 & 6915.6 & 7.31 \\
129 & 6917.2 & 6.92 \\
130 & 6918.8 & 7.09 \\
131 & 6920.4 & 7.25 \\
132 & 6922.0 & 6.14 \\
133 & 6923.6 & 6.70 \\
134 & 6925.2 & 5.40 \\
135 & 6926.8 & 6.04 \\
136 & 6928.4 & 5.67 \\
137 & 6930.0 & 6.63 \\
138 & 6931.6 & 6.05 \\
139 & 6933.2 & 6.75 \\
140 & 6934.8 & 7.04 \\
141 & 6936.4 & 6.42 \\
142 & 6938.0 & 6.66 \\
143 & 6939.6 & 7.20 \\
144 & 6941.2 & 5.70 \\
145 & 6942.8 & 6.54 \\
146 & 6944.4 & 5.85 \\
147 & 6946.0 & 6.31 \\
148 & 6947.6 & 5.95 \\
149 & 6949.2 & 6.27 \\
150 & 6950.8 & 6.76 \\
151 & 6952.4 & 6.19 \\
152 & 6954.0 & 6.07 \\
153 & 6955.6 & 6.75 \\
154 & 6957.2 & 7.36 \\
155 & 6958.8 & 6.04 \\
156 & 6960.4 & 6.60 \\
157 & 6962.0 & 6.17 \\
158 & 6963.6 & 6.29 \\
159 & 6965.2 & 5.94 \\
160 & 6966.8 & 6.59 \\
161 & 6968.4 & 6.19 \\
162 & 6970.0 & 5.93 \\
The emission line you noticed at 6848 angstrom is [N II]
